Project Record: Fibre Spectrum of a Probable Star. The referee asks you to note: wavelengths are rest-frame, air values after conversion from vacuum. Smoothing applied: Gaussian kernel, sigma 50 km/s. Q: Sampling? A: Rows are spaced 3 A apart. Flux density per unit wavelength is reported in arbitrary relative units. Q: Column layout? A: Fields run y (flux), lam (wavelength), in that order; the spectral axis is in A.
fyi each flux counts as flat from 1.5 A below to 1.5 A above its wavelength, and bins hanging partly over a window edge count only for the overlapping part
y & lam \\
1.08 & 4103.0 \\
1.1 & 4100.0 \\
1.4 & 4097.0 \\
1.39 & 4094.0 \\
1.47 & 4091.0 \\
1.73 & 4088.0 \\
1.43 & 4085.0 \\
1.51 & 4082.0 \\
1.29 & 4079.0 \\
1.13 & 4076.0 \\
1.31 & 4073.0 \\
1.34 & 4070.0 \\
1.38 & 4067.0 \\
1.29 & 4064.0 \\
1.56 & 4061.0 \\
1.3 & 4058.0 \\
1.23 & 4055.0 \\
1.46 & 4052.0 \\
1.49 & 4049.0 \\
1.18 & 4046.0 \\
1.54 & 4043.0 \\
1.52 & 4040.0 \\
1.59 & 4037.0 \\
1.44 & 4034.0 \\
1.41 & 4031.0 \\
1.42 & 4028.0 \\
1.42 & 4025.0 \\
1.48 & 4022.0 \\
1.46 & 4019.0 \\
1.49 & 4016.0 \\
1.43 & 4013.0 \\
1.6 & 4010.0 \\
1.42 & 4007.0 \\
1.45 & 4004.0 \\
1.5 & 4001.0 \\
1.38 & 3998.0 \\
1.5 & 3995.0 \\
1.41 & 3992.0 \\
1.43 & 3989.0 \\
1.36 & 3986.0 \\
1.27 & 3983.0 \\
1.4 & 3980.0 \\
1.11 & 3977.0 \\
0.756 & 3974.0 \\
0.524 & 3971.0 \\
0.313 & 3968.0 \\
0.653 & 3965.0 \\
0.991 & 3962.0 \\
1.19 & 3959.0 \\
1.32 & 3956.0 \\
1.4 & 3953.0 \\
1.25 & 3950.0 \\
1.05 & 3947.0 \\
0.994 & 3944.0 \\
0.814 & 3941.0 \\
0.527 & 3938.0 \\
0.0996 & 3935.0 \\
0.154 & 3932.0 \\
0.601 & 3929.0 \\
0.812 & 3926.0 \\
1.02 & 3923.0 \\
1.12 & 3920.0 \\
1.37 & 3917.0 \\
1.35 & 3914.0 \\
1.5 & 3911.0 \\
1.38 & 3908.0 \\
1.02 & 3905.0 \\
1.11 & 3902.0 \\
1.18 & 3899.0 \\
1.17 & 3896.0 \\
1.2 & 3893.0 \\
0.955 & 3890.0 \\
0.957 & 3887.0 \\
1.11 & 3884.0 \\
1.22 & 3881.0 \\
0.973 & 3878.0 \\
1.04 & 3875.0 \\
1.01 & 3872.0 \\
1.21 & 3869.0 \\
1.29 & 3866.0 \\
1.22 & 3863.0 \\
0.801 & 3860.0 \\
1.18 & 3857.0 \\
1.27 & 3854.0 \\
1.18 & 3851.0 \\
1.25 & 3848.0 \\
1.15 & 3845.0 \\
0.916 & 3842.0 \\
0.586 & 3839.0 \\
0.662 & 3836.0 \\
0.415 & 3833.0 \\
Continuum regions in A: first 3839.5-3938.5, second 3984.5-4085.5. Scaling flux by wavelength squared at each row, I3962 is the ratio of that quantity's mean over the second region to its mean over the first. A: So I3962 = 1.5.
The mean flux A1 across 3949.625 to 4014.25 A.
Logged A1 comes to 1.21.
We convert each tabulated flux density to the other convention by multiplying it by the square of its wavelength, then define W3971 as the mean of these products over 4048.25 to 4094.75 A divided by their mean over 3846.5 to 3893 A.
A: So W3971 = 1.38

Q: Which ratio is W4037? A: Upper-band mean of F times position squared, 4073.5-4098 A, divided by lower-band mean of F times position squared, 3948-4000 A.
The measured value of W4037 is 1.3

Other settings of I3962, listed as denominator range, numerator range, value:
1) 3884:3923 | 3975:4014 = 1.24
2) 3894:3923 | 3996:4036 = 1.25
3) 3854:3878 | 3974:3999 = 1.27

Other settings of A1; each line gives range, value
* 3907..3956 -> 0.972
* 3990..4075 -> 1.43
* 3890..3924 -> 1.21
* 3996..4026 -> 1.46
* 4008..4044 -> 1.48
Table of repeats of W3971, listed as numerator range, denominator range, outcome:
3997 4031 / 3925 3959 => 1.80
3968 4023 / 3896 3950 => 1.41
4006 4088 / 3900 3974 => 1.60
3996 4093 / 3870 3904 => 1.42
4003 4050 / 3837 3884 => 1.46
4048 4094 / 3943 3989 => 1.40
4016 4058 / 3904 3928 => 1.28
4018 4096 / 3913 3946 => 1.88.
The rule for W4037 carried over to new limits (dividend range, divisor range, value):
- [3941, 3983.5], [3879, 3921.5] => 0.87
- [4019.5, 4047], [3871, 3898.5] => 1.45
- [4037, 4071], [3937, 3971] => 1.56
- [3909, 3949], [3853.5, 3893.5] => 0.83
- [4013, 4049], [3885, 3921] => 1.30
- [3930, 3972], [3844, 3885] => 0.74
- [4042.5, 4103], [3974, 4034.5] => 1.01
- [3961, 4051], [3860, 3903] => 1.25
